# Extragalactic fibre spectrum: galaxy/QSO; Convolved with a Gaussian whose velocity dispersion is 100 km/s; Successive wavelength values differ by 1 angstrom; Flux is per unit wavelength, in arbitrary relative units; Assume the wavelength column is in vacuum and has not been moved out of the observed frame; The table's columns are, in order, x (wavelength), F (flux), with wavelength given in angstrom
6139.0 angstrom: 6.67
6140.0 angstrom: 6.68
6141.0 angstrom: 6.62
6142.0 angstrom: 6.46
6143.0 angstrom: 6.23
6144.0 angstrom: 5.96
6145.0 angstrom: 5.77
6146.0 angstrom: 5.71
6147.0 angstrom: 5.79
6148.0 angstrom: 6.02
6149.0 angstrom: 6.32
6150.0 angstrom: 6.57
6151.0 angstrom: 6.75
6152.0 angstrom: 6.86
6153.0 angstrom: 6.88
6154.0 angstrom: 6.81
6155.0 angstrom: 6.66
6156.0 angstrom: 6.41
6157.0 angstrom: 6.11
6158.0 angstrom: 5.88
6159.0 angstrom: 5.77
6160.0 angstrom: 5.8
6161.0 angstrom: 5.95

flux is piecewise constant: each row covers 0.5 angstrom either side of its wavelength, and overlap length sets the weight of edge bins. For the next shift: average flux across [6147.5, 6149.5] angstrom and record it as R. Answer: 6.17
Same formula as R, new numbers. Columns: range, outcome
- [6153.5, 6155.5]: 6.73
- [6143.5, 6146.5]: 5.81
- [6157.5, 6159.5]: 5.82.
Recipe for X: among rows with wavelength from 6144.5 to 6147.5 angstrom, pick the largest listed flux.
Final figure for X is 5.79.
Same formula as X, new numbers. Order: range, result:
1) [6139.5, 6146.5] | 6.68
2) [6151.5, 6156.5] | 6.88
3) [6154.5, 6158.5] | 6.66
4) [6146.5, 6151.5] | 6.75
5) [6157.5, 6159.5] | 5.88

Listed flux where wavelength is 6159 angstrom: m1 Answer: 5.77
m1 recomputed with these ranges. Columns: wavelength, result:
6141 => 6.62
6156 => 6.41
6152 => 6.86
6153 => 6.88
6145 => 5.77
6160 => 5.8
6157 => 6.11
